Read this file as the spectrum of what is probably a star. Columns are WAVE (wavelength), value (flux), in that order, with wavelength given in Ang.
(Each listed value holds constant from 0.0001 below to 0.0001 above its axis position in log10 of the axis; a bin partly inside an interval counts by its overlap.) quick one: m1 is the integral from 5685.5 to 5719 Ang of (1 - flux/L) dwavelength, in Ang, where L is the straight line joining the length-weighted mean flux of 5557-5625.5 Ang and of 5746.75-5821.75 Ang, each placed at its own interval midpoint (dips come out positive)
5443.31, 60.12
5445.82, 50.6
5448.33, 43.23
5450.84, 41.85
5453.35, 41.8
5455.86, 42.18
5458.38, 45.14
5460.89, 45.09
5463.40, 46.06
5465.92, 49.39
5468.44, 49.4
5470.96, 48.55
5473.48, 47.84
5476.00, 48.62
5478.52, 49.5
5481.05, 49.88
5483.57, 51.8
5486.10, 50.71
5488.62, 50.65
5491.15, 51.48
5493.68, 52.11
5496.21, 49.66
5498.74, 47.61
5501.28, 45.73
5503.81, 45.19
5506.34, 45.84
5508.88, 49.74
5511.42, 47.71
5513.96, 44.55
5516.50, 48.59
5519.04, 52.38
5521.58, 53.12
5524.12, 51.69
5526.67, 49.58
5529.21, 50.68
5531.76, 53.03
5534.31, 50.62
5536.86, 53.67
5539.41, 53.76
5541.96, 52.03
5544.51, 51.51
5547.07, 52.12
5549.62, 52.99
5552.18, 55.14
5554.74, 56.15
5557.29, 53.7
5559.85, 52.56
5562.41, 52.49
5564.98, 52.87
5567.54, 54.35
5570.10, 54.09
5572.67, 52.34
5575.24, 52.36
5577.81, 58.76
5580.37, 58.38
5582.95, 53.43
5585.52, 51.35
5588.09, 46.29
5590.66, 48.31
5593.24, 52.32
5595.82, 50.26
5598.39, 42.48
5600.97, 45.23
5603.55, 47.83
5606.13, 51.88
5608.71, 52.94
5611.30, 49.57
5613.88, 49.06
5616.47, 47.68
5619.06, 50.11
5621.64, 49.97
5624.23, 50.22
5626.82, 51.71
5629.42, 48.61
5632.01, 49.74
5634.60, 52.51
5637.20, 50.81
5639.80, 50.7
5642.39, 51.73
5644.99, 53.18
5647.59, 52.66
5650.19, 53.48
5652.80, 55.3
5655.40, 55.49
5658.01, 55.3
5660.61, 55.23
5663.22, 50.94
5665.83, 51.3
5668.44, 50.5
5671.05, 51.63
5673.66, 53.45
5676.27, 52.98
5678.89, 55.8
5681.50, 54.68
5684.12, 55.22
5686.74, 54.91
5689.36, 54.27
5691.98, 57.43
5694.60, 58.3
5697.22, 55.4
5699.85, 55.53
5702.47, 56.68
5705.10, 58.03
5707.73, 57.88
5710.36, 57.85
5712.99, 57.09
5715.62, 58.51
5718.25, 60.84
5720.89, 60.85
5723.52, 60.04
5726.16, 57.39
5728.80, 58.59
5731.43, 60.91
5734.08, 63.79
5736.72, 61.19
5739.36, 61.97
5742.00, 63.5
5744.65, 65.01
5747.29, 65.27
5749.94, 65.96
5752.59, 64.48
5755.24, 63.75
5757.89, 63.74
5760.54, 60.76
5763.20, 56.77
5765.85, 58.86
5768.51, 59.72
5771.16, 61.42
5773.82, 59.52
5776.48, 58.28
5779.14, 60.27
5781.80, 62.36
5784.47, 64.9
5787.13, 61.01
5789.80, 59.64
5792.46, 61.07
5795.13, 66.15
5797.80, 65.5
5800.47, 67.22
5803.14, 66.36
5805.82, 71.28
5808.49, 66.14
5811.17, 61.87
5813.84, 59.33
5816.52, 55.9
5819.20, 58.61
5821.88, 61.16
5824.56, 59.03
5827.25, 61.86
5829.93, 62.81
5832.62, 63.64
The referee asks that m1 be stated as 0.3 Ang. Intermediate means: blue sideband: 51.1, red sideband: 62.3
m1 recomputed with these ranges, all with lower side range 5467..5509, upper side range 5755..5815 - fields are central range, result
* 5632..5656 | 1.5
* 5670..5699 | 1.5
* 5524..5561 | -0.8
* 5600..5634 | 3.2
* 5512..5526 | 0.1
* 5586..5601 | 1.7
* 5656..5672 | 1.2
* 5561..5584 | -0.6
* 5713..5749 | -0.8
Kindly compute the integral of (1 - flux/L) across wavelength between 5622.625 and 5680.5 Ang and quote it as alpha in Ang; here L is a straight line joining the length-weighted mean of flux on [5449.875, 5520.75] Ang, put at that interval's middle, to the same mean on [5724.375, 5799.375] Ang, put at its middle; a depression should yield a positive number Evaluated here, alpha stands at 3.97 Ang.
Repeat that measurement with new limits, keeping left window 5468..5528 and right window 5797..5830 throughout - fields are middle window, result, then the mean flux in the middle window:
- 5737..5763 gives -1.45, 63.4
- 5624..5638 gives 1.11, 50.6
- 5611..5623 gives 1.13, 49.3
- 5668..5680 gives 0.81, 53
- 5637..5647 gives 0.66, 51.8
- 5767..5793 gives 0.24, 60.8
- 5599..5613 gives 1.24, 49.1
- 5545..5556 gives -0.51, 53.9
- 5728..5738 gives -0.32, 61.3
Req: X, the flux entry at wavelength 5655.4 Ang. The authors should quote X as 55.49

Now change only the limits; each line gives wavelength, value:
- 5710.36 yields 57.85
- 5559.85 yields 52.56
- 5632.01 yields 49.74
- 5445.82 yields 50.6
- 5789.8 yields 59.64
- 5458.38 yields 45.14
